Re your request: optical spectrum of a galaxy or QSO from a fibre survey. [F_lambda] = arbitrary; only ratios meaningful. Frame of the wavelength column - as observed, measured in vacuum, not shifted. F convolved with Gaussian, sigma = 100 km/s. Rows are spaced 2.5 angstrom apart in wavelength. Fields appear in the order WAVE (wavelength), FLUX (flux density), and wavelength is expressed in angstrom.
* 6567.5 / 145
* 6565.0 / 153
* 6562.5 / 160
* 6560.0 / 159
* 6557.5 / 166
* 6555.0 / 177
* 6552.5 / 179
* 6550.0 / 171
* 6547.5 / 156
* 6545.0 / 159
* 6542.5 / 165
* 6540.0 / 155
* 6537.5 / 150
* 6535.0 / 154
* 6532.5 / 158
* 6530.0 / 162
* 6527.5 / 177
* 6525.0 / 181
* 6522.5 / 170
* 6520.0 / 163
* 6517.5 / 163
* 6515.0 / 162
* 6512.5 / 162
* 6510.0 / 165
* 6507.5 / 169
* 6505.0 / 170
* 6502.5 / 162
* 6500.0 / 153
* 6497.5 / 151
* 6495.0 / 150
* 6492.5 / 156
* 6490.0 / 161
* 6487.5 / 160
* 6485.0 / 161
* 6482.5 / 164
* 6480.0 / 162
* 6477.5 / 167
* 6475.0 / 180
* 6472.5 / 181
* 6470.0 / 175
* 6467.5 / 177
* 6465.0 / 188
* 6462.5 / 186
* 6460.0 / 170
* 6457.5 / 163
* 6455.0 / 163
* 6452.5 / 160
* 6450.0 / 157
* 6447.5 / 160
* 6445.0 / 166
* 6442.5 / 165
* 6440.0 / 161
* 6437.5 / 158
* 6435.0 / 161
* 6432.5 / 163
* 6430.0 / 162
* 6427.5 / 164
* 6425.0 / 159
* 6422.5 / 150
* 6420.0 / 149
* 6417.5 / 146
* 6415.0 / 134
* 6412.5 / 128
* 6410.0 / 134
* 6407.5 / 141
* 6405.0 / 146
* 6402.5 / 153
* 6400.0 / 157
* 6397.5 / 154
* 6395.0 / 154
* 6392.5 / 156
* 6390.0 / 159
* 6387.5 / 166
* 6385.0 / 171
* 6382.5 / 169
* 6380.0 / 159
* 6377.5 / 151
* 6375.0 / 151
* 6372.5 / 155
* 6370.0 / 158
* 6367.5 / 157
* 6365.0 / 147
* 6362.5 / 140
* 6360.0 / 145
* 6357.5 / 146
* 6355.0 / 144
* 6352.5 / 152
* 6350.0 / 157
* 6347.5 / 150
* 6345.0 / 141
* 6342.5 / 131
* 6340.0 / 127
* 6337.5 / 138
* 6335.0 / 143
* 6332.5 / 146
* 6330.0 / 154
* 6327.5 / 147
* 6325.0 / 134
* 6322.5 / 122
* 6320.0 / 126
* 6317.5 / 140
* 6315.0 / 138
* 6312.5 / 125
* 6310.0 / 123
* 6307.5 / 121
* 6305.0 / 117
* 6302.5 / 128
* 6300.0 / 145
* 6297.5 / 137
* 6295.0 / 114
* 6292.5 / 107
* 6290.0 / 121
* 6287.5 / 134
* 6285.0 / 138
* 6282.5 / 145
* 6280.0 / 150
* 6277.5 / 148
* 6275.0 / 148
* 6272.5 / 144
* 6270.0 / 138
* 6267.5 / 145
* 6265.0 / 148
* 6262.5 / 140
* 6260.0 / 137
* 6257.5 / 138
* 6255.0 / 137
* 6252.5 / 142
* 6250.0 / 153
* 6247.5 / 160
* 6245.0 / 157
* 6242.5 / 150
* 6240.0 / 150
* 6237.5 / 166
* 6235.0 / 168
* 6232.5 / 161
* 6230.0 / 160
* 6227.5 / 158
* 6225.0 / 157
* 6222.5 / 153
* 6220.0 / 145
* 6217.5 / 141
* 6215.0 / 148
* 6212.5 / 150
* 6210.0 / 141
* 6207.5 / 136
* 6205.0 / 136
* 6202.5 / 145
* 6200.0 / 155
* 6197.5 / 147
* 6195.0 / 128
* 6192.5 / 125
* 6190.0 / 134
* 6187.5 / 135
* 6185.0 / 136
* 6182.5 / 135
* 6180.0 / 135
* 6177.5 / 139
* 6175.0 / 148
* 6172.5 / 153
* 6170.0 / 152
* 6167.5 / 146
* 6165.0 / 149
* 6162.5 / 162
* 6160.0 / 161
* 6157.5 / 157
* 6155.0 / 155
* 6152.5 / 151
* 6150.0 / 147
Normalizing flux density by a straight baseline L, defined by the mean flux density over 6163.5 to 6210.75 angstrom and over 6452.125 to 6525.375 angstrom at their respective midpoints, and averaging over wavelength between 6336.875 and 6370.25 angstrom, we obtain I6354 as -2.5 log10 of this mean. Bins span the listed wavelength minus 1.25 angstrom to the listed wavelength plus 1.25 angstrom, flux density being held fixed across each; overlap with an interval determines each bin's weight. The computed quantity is 0.07 mag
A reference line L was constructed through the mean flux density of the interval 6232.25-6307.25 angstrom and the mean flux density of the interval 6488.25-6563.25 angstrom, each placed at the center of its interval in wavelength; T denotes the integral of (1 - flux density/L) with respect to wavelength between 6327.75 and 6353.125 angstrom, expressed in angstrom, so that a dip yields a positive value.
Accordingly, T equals 0.6 angstrom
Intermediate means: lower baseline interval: 142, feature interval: 144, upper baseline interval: 163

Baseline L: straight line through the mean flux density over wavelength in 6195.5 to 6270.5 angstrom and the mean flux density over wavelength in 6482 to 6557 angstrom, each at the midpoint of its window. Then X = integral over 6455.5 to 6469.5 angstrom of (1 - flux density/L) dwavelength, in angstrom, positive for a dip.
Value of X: -1.4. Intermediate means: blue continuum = 149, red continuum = 163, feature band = 176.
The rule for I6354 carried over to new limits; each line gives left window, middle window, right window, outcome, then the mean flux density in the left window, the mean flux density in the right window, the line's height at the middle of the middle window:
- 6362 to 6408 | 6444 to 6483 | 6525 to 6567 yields -0.07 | 155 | 163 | 159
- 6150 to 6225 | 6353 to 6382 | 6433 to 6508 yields 0.05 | 145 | 165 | 158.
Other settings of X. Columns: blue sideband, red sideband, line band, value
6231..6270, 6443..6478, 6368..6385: 0.4 angstrom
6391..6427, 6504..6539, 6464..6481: -2.0 angstrom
